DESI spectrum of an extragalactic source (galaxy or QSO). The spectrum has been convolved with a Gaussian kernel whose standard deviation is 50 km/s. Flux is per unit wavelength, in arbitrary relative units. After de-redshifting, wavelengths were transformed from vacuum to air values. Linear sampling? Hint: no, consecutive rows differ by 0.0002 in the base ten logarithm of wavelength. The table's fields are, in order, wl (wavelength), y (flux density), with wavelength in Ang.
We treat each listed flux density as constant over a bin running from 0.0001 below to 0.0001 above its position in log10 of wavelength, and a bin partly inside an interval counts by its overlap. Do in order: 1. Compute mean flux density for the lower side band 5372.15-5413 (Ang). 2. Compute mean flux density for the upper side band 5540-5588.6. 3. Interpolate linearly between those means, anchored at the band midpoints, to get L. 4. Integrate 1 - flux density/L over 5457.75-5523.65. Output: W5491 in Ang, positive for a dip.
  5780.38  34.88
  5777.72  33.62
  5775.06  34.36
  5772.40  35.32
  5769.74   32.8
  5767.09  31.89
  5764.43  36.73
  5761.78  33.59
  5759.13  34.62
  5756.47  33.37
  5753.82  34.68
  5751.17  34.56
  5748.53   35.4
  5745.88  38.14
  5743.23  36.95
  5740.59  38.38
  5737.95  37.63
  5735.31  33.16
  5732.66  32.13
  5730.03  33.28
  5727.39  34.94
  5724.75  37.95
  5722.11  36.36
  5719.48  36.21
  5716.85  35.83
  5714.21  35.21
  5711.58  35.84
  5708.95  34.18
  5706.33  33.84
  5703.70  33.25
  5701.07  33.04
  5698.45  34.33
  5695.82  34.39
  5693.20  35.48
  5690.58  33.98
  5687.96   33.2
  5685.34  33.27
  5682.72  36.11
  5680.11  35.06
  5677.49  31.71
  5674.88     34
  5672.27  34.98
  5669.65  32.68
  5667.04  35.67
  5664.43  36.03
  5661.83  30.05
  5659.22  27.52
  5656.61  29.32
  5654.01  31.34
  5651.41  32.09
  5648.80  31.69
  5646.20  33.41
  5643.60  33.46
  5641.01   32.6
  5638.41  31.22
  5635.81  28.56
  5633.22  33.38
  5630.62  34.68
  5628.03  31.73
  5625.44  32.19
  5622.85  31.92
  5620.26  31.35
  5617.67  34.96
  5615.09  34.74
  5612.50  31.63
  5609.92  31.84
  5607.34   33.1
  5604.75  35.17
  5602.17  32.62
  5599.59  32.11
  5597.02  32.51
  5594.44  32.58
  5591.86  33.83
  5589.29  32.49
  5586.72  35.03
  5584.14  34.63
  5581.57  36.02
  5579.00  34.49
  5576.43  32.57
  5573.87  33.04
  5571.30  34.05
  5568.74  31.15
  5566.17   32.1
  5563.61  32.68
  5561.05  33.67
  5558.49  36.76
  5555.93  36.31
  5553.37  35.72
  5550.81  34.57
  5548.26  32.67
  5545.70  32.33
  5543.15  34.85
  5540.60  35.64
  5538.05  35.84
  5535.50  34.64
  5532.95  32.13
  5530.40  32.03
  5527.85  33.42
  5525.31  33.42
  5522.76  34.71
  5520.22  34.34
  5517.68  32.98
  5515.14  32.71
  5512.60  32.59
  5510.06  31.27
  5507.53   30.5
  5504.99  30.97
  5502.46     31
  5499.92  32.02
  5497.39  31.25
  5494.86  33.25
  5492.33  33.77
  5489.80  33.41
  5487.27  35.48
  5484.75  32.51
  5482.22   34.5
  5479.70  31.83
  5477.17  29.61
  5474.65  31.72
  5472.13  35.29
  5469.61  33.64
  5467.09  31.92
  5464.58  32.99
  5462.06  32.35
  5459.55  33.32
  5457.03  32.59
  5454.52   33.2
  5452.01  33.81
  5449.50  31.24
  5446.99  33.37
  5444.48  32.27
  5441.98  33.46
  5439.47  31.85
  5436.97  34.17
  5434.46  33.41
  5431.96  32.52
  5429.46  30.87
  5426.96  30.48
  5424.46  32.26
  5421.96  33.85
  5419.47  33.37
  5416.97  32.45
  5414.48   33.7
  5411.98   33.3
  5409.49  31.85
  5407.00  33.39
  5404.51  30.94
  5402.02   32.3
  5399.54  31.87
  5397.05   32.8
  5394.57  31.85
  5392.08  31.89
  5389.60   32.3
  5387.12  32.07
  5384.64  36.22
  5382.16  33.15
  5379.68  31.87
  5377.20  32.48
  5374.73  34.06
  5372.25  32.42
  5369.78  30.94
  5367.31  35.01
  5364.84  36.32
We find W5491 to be 1.5 Ang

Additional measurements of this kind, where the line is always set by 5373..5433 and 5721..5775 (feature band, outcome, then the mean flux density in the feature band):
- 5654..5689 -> 1.56 Ang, 33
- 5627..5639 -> 0.80 Ang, 31.9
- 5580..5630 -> 1.21 Ang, 33.2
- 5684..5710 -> 0.60 Ang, 33.9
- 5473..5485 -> 0.37 Ang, 32.1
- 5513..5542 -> -0.26 Ang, 33.8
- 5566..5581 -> 0.31 Ang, 33.1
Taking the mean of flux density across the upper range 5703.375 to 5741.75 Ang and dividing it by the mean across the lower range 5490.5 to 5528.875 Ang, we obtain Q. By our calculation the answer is 1.08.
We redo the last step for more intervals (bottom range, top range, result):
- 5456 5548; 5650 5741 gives 1.03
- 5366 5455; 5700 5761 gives 1.08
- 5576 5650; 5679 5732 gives 1.05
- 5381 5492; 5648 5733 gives 1.03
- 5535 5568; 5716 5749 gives 1.04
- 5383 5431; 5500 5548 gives 1.02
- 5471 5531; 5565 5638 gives 1.01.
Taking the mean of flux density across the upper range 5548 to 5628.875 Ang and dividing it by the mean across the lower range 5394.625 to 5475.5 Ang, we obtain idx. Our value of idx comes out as 1.0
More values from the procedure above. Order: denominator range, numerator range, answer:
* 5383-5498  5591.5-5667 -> 0.99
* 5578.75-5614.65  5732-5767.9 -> 1.05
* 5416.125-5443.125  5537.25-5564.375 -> 1.06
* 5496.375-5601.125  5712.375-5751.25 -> 1.07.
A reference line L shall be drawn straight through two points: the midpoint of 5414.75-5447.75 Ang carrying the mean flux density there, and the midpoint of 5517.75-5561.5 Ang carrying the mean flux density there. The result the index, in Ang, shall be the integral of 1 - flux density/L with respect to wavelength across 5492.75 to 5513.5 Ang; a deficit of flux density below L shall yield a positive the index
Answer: 1.3 Ang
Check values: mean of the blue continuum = 32.7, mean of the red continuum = 34.3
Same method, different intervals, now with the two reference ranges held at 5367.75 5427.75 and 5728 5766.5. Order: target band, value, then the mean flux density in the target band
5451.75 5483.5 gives 0.3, 32.8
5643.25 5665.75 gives 1.9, 31.6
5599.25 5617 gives 0.5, 33.1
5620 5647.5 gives 1.6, 32.3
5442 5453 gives 0.1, 32.7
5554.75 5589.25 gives -0.1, 34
